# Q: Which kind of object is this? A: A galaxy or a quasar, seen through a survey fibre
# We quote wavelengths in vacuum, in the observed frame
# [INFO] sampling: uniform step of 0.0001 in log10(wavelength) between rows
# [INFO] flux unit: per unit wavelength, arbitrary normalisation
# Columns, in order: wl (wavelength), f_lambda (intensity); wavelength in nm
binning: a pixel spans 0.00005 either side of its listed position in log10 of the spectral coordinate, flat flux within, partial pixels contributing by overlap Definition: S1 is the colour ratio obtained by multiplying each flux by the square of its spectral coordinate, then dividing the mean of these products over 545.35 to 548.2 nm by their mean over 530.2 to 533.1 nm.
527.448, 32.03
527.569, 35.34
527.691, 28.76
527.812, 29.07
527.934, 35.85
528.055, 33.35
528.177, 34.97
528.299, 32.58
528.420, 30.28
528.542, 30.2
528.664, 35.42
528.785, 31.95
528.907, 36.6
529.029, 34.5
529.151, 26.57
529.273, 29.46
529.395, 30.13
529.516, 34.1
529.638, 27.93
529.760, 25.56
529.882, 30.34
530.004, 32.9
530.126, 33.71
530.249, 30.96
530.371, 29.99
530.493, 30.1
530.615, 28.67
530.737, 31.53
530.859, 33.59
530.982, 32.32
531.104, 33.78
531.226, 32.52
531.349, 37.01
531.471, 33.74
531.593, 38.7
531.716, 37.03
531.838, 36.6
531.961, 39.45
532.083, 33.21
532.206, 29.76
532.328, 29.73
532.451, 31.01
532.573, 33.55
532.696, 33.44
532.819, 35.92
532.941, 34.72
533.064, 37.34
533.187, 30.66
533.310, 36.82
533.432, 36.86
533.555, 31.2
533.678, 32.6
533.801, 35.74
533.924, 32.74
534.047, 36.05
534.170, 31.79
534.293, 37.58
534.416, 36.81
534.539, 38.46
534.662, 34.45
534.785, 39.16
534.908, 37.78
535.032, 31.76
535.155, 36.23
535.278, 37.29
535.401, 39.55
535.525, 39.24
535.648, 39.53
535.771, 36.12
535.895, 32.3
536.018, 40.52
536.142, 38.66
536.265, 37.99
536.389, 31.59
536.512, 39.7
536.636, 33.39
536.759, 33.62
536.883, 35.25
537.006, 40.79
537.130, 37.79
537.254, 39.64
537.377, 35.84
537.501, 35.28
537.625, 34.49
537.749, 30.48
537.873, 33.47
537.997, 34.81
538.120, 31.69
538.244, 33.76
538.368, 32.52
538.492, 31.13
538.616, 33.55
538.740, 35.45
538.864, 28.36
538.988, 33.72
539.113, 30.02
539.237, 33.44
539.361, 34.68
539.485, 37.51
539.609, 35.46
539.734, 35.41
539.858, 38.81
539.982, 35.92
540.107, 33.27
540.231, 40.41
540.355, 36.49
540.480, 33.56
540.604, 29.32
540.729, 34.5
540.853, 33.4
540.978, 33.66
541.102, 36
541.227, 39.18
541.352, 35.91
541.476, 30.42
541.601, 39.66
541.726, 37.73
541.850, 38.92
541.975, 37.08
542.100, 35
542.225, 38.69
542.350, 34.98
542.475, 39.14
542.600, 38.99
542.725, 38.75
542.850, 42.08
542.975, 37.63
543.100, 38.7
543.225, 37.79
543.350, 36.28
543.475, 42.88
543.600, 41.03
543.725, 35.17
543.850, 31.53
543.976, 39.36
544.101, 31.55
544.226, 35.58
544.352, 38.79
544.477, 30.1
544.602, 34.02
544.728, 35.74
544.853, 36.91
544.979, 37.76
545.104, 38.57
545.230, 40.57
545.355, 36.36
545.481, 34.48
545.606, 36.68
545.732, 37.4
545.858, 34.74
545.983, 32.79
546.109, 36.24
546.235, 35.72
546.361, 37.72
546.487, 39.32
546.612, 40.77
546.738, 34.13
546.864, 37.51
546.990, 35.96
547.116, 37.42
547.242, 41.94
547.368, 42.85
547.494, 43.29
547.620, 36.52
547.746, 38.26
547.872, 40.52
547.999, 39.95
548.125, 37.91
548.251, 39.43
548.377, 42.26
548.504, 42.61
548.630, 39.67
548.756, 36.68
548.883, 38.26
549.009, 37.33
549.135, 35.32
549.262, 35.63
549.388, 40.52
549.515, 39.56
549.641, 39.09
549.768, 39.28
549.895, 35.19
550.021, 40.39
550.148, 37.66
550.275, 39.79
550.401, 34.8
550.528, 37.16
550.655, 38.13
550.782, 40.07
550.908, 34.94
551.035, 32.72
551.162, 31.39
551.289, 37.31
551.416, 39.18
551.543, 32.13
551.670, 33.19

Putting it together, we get 1.19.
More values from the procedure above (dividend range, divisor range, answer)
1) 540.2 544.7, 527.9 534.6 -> 1.14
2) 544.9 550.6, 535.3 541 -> 1.12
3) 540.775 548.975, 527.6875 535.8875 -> 1.17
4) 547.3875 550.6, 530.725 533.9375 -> 1.20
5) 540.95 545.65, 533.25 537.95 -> 1.06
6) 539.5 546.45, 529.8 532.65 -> 1.15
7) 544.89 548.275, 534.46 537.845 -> 1.08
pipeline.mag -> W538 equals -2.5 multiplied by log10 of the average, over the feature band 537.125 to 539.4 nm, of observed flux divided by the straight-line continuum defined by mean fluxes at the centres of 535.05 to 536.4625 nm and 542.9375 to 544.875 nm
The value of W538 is 0.10 mag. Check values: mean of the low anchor 37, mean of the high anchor 36.4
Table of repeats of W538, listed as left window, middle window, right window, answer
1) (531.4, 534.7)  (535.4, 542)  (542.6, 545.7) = 0.017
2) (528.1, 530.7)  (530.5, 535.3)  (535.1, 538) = -0.022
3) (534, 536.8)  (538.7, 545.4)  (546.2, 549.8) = 0.047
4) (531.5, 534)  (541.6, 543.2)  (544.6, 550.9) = -0.042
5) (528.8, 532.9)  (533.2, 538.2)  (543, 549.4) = -0.052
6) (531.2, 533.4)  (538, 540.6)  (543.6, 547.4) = 0.046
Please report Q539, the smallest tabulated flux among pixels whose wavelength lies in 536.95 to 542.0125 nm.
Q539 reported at 28.36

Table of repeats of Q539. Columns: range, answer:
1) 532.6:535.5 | 30.66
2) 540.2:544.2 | 29.32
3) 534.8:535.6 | 31.76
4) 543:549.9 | 30.1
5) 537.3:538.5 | 30.48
